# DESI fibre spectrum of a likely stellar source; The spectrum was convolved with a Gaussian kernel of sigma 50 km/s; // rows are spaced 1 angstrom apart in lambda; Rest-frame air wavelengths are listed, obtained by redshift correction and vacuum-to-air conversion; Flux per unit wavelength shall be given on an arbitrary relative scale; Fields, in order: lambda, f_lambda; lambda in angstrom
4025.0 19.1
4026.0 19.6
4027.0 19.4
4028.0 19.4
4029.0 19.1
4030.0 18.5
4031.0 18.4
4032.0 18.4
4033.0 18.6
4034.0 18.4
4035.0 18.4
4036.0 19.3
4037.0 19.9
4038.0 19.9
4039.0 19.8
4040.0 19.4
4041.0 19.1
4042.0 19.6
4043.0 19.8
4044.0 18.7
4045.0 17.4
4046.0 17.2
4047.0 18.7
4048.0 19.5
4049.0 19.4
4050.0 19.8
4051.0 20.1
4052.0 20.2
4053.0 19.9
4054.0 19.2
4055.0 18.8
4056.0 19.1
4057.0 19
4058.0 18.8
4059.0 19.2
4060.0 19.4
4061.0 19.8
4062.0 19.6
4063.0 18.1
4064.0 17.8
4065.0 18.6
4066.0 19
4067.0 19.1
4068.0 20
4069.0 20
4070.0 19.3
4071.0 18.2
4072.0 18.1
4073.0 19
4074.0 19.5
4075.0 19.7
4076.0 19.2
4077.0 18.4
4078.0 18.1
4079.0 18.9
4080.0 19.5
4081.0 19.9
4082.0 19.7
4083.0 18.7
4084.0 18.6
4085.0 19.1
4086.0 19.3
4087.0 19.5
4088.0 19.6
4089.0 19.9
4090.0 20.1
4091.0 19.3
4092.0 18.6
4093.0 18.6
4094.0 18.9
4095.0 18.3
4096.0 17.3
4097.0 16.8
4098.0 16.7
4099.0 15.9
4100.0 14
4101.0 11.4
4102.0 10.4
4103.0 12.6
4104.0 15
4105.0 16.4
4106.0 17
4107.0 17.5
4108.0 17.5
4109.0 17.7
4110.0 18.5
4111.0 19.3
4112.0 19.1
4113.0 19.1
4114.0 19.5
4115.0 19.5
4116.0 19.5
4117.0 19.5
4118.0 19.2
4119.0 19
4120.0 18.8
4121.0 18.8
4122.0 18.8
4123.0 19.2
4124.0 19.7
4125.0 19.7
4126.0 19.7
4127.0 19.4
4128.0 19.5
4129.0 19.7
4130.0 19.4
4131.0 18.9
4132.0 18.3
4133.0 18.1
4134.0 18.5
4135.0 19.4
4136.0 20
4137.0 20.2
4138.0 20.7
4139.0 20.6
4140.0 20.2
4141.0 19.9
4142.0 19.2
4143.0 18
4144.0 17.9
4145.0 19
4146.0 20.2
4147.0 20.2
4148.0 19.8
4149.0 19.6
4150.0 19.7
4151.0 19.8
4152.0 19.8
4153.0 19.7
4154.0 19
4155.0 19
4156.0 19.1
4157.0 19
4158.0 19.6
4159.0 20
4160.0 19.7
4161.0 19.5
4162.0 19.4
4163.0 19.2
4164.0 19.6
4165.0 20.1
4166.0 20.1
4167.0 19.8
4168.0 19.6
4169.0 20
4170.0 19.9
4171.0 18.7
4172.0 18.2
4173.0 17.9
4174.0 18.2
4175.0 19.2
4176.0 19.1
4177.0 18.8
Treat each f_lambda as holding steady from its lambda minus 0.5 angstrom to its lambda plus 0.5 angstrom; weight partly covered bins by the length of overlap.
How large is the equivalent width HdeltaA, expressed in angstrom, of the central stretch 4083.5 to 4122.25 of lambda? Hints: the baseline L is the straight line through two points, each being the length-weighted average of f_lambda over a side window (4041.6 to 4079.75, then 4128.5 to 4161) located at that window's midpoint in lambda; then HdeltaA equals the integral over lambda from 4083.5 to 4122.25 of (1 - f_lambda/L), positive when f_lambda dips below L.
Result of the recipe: 2.9 angstrom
